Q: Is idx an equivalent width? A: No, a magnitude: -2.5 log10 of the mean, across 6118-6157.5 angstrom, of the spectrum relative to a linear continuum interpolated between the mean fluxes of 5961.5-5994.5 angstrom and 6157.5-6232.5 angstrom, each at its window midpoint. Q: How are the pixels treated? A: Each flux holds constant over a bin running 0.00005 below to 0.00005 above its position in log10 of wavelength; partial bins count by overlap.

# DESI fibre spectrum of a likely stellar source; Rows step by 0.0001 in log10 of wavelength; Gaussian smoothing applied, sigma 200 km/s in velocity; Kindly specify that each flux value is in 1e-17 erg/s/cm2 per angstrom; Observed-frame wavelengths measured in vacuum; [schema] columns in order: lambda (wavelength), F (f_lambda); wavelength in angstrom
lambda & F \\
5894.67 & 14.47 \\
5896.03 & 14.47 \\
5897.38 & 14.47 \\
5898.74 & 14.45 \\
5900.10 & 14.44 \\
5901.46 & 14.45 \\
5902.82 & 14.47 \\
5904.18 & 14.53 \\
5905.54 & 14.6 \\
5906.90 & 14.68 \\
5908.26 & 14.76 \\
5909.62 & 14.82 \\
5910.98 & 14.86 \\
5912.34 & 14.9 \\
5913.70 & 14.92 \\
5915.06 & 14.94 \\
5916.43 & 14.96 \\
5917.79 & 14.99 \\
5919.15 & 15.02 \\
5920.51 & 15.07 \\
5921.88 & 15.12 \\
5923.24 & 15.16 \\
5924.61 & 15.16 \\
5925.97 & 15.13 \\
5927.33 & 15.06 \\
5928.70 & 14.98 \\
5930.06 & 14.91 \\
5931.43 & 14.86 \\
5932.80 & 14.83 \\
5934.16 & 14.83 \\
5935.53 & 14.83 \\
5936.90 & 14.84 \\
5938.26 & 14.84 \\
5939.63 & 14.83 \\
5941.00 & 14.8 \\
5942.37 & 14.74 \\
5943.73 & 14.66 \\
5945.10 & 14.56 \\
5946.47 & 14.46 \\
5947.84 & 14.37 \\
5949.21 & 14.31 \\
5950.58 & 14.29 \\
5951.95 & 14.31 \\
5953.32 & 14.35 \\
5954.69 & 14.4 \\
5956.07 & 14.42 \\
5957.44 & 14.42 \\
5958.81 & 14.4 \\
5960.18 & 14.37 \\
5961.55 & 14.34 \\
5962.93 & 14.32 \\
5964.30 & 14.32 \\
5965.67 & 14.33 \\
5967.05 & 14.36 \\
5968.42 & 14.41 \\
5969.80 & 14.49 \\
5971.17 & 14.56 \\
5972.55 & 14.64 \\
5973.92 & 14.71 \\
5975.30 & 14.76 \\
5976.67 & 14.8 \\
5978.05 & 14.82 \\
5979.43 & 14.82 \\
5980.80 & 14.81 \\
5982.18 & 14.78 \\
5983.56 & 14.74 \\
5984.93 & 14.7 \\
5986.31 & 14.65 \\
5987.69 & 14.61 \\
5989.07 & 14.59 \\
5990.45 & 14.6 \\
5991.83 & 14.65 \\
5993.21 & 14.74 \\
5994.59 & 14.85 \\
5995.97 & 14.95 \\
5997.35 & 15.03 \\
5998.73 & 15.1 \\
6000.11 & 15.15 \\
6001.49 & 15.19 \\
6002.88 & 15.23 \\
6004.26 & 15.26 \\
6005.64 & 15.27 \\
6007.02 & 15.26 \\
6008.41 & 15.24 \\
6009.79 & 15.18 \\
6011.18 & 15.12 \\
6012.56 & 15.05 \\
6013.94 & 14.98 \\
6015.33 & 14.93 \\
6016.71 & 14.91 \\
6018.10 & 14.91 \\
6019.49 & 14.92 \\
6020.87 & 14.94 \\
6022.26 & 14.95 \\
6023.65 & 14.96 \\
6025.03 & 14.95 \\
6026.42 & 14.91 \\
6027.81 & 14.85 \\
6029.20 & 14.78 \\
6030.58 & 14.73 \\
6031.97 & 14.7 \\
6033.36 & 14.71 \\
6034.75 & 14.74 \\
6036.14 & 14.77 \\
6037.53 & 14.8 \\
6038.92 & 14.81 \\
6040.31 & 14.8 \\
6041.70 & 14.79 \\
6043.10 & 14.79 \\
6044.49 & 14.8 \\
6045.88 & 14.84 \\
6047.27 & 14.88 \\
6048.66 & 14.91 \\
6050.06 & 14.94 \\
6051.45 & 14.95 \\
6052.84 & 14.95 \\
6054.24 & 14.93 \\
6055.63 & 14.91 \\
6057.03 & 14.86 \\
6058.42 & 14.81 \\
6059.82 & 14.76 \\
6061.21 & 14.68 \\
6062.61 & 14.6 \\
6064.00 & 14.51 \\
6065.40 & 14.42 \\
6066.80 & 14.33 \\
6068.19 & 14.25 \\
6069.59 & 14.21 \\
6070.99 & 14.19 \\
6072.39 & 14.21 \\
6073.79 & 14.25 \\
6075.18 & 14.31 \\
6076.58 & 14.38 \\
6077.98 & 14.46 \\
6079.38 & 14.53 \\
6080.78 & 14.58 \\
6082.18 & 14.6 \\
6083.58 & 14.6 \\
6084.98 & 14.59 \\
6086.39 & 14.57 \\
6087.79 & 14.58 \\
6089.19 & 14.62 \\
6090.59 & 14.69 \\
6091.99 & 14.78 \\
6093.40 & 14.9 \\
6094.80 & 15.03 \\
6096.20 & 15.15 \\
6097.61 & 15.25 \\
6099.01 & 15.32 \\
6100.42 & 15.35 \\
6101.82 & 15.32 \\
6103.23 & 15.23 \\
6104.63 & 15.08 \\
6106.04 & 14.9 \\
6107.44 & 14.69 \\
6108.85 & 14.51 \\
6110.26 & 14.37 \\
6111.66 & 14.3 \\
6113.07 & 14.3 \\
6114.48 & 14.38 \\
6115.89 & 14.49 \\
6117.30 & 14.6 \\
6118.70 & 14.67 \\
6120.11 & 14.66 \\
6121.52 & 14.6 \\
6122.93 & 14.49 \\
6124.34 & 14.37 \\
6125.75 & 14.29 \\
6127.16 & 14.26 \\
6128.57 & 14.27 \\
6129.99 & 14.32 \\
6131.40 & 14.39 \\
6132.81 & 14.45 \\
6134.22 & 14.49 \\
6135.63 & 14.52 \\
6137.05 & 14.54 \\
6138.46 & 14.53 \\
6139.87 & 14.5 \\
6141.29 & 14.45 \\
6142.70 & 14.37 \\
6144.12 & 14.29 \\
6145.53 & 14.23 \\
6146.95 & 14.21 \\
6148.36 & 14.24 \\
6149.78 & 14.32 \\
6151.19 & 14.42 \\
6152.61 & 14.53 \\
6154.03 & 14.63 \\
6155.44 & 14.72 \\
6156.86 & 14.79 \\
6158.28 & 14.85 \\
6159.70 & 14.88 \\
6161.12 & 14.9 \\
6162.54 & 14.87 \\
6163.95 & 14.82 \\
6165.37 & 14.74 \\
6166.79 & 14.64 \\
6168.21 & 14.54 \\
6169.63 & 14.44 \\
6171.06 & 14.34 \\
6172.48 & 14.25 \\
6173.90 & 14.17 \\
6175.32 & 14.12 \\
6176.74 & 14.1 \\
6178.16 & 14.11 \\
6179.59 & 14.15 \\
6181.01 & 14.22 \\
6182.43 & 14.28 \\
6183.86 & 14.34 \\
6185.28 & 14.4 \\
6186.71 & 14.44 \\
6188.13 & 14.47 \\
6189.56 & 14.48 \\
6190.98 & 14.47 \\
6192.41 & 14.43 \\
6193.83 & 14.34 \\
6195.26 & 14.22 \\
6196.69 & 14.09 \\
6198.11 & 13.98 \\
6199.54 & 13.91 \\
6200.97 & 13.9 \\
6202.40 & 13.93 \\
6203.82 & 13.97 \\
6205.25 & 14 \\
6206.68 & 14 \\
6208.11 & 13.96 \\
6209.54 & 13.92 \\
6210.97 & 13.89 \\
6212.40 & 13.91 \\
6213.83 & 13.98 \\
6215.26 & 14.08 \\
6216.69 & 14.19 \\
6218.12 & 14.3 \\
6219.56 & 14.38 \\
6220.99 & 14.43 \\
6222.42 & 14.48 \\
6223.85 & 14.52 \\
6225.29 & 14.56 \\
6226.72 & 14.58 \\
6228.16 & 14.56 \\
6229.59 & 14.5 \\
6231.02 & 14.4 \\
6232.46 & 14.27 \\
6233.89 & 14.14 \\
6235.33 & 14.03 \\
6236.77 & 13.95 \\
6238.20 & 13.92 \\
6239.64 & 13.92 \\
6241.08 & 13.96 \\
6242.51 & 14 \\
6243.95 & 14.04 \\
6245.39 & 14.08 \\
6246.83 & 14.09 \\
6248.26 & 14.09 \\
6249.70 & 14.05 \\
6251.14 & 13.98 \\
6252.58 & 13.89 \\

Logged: 0.00 mag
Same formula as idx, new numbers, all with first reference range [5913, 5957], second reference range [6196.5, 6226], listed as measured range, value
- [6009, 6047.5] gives -0.02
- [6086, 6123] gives -0.03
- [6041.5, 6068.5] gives -0.02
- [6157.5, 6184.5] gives -0.02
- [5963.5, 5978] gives 0.01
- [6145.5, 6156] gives -0.01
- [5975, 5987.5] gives -0.01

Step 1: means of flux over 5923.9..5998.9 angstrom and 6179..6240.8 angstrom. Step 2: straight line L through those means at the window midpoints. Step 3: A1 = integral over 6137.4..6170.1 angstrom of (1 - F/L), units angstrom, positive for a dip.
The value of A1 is -0.6 angstrom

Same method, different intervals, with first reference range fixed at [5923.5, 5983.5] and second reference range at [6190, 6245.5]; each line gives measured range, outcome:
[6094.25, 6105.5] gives -0.7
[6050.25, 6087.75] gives -0.3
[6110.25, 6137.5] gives -0.2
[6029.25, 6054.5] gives -0.6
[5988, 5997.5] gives -0.1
